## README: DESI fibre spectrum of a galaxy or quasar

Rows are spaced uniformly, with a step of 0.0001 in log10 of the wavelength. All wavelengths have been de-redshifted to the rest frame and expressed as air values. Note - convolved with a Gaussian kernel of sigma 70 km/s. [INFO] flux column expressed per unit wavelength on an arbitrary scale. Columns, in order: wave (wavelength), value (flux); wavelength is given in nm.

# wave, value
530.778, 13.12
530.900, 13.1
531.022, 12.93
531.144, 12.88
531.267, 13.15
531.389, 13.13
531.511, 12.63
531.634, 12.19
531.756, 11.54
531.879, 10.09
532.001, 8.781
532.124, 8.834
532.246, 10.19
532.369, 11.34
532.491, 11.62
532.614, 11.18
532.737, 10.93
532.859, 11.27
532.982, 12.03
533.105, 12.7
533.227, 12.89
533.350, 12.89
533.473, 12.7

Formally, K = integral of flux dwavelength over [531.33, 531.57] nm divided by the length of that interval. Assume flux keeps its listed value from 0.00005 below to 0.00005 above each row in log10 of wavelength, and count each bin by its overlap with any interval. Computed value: 12.9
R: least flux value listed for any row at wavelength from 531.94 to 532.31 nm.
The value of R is 8.781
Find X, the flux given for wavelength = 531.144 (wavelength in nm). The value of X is 12.88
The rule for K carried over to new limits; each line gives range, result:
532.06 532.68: 10.6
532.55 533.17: 11.6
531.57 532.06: 10.7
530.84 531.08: 13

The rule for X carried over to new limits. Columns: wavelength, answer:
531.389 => 13.13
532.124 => 8.834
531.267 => 13.15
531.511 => 12.63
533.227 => 12.89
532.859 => 11.27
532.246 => 10.19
